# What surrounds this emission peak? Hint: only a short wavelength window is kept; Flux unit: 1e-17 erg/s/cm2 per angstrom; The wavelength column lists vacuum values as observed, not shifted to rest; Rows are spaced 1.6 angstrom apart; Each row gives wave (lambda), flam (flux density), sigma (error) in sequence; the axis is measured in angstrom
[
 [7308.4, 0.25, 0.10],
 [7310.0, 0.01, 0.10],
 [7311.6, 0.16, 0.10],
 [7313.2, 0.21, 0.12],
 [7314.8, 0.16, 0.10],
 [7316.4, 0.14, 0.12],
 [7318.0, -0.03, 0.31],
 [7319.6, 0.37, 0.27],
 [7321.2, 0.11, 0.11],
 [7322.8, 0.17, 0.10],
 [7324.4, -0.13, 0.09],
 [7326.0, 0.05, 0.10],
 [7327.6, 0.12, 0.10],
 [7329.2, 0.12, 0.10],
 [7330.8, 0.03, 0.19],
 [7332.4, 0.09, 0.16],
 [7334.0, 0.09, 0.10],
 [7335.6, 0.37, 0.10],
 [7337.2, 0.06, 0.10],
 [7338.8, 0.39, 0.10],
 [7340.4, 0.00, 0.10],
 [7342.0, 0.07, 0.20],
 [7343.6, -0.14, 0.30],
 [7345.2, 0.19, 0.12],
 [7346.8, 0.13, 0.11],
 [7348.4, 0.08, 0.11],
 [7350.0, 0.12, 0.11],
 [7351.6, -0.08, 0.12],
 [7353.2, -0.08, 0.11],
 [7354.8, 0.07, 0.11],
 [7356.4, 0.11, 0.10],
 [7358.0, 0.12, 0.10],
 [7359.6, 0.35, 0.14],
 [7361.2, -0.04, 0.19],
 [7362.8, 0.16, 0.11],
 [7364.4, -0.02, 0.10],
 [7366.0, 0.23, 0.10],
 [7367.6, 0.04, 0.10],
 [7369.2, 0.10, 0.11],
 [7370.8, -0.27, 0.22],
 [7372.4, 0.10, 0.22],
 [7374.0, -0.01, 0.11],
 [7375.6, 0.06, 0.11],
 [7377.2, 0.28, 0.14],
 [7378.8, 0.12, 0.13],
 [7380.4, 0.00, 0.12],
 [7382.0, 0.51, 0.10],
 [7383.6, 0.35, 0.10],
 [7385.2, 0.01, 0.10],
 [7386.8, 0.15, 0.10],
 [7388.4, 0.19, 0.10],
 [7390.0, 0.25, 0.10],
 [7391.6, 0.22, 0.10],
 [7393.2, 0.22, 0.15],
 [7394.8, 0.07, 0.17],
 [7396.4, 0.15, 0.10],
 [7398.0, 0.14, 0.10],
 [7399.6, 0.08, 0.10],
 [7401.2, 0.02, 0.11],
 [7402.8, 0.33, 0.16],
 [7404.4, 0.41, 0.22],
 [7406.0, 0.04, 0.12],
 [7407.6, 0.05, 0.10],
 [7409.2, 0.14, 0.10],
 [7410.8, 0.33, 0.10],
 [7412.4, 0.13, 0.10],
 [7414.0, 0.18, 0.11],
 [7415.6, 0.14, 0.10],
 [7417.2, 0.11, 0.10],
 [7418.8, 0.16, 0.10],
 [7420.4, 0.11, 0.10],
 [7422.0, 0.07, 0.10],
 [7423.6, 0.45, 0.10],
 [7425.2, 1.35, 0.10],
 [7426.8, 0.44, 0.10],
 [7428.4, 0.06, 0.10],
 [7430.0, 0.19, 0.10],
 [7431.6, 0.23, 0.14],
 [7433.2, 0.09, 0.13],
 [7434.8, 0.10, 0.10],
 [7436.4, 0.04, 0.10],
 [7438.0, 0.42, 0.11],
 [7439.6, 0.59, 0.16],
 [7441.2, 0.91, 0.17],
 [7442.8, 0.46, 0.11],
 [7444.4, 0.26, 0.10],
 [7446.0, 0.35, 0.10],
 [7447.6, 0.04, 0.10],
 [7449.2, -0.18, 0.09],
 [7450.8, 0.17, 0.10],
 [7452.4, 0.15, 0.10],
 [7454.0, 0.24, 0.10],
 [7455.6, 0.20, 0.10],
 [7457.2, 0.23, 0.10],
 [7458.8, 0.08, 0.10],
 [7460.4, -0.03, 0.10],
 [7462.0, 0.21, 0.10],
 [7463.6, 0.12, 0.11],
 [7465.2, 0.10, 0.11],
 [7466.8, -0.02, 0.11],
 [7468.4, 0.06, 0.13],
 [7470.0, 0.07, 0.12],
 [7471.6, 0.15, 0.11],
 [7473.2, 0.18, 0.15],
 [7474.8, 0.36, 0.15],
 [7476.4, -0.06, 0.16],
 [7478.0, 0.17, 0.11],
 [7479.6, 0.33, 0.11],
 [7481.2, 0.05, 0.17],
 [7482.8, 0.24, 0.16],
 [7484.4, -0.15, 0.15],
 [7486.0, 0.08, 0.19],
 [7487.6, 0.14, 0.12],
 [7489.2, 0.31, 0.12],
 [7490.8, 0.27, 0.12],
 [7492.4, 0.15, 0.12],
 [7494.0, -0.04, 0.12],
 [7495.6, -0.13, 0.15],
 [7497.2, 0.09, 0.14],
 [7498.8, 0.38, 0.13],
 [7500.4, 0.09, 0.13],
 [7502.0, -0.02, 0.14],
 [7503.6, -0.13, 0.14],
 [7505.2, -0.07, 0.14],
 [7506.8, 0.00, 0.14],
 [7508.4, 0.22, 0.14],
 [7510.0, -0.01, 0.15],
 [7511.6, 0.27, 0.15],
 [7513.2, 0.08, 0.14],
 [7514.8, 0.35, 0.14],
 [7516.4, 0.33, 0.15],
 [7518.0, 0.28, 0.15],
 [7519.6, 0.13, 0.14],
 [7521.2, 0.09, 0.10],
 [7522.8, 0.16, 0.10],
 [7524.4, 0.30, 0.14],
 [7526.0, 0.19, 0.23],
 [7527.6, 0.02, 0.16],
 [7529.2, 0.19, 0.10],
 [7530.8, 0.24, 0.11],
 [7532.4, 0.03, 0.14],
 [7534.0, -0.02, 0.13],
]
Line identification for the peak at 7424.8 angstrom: [S II]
